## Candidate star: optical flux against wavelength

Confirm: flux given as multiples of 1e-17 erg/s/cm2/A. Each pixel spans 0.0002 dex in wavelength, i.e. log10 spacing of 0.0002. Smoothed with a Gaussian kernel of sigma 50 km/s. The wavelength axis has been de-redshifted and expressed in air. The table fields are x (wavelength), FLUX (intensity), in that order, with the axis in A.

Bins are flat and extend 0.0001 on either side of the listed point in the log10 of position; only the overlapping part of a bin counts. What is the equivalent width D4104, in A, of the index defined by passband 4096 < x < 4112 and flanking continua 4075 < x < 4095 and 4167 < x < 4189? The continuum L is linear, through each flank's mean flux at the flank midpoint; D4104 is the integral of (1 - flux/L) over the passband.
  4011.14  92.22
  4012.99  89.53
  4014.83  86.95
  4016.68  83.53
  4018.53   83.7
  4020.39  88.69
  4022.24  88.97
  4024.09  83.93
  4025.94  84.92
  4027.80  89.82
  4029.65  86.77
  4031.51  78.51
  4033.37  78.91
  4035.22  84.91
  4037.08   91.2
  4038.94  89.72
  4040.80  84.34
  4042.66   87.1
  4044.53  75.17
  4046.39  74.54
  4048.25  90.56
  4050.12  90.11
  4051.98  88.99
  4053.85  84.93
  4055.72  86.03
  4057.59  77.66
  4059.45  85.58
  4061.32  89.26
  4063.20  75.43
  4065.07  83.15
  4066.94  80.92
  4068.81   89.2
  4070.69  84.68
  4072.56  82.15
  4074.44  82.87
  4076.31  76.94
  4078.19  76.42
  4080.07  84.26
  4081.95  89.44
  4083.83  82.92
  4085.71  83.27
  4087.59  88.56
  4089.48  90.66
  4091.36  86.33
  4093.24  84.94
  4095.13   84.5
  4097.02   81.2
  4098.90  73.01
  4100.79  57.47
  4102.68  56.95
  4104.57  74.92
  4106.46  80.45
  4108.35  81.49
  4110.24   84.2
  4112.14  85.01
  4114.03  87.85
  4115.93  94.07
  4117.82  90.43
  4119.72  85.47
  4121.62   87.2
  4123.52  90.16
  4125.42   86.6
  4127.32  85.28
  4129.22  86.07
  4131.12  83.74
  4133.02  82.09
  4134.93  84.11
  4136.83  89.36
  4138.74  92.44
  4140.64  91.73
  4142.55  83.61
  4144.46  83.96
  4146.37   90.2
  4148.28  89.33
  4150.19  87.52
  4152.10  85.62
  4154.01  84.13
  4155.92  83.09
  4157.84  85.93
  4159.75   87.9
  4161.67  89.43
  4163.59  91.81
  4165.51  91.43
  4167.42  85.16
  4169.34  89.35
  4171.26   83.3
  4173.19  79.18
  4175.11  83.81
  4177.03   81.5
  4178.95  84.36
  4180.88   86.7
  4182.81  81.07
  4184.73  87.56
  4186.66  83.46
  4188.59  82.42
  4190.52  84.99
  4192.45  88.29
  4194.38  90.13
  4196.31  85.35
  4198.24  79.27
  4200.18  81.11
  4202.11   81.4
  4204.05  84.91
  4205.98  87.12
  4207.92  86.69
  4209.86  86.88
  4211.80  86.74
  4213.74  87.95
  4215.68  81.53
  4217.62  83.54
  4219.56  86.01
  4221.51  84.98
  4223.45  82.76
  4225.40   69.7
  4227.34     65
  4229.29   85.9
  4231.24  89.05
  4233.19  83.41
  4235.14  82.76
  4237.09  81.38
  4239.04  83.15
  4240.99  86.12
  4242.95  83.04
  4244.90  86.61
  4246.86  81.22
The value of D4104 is 1.9 A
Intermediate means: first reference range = 84.4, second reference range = 84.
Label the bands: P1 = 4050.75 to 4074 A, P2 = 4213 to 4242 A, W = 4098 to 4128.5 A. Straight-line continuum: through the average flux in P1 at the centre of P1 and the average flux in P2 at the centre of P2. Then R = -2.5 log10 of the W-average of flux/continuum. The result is 0.03 mag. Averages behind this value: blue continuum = 84.1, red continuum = 82.2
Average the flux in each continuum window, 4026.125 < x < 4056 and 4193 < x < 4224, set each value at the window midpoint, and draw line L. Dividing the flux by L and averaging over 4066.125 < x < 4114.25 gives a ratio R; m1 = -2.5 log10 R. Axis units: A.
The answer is 0.05 mag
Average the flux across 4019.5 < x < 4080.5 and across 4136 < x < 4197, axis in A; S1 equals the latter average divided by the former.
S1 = 1.03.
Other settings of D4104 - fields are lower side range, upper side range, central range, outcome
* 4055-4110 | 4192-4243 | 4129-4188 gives -2.62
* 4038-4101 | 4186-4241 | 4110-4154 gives -2.02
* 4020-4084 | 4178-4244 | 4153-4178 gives -0.60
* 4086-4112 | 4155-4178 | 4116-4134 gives -1.09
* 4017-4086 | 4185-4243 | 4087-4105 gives 1.35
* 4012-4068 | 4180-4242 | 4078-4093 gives -0.21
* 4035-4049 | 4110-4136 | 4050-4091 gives 0.56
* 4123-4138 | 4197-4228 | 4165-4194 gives -0.35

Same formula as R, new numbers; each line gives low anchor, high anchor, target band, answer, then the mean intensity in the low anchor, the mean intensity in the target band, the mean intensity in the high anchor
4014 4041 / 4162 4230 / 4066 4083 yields 0.029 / 85.7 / 83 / 84.1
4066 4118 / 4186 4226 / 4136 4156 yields -0.059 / 81.9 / 87.6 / 84.2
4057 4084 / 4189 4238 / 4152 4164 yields -0.045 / 82.8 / 86.7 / 83.5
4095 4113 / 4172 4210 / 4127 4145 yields -0.100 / 75.5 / 86.3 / 84.2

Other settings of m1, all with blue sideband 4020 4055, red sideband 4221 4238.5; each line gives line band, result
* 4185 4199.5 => -0.04 mag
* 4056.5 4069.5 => 0.02 mag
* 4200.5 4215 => -0.06 mag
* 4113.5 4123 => -0.07 mag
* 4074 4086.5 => 0.03 mag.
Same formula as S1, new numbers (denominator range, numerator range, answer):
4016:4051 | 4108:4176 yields 1.02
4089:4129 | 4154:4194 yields 1.04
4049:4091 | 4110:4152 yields 1.04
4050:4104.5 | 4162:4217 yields 1.04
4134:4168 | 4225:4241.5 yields 0.92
